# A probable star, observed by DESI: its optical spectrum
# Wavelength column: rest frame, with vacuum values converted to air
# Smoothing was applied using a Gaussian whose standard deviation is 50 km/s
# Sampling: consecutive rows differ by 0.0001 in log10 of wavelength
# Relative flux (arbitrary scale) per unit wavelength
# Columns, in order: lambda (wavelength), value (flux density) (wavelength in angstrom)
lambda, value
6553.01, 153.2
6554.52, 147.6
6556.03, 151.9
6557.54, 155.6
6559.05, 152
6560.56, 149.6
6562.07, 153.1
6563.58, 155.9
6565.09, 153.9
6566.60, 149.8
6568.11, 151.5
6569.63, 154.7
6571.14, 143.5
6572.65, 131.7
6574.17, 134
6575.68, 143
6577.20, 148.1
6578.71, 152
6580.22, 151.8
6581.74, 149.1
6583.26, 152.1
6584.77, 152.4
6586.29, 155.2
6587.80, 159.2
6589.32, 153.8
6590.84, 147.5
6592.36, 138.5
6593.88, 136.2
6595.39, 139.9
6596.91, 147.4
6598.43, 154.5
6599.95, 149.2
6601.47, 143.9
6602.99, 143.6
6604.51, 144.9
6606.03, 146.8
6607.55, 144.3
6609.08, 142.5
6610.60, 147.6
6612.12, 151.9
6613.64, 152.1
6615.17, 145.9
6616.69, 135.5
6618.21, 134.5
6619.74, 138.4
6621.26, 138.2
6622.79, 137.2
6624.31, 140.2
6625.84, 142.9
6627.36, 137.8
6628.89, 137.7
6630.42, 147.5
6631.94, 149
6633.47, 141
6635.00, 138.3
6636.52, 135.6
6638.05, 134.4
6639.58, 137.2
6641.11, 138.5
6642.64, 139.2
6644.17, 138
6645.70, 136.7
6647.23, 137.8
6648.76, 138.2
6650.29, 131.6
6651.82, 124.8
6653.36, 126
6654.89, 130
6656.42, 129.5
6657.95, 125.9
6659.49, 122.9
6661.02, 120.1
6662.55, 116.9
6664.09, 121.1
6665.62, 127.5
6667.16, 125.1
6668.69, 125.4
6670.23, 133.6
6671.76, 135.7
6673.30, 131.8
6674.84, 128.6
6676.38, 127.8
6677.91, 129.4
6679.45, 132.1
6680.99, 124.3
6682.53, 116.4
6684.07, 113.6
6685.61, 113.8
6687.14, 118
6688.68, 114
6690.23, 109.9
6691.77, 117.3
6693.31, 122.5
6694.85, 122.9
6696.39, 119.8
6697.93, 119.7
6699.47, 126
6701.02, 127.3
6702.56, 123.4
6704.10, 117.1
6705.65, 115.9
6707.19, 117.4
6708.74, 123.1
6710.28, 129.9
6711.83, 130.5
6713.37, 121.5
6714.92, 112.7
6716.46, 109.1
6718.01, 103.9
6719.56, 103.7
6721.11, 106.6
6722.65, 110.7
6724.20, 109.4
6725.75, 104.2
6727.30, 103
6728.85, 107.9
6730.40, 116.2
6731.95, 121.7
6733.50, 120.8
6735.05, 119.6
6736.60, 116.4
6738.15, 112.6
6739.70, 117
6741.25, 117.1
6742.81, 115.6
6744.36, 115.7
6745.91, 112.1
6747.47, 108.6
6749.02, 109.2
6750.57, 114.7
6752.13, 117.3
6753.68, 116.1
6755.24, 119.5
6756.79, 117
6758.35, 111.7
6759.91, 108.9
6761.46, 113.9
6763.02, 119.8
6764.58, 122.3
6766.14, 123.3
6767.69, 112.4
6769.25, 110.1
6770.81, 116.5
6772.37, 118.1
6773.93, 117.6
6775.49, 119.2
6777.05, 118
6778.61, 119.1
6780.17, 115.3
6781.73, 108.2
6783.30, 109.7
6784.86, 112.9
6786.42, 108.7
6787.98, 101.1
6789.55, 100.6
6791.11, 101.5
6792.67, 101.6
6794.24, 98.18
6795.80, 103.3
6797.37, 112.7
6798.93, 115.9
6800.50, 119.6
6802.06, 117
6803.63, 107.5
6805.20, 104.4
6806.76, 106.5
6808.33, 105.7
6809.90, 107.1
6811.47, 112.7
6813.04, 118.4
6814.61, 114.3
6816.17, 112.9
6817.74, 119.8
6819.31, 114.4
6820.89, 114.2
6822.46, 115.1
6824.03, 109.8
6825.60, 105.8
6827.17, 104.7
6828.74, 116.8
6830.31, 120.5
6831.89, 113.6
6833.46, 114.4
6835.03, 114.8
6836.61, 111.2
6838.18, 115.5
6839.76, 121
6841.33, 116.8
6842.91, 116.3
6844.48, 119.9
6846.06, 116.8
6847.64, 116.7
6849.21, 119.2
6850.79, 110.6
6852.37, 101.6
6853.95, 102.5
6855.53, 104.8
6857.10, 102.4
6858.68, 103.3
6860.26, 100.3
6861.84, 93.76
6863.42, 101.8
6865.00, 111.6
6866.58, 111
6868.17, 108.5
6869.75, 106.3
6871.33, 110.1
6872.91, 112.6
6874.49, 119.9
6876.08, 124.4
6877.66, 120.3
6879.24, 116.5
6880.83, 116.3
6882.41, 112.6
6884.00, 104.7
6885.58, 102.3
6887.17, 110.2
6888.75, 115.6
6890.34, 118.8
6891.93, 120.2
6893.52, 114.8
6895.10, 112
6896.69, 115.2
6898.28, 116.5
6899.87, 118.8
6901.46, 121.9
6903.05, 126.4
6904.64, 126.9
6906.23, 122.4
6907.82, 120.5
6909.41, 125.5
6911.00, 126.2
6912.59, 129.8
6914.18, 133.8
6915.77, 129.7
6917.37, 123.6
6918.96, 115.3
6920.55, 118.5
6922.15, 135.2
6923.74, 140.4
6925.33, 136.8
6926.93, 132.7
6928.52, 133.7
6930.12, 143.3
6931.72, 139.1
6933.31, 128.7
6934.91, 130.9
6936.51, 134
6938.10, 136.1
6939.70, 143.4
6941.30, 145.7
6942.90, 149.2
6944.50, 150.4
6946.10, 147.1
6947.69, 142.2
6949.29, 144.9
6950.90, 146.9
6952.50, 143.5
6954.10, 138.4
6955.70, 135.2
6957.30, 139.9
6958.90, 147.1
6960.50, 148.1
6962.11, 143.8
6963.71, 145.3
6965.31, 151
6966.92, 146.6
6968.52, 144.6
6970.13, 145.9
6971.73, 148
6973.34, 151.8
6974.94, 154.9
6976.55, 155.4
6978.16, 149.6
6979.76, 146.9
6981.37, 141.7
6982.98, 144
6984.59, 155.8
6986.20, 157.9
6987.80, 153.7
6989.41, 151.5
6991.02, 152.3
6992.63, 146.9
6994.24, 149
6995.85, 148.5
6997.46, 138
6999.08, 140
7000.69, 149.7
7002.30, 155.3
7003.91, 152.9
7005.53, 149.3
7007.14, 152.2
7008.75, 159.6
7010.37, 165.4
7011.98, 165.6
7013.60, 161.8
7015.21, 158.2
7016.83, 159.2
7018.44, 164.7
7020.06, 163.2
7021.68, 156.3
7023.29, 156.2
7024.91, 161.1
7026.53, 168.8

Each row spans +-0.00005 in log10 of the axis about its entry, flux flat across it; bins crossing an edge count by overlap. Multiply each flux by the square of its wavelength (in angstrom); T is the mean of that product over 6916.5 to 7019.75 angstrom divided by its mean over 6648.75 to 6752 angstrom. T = 1.3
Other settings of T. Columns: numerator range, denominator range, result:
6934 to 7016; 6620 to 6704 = 1.26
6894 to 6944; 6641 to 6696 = 1.11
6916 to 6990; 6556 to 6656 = 1.10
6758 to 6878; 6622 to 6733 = 0.93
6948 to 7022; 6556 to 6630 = 1.15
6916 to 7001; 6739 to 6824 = 1.34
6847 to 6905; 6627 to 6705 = 0.93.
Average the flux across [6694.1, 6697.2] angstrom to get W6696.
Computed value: 121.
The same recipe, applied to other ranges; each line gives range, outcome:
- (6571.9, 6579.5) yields 142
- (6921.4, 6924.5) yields 138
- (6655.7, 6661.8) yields 125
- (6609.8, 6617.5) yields 147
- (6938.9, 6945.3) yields 147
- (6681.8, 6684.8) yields 115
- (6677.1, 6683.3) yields 126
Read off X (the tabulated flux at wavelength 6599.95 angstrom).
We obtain 149.2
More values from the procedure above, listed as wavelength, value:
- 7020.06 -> 163.2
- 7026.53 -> 168.8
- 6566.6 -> 149.8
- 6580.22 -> 151.8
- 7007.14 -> 152.2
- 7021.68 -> 156.3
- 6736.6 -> 116.4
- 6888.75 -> 115.6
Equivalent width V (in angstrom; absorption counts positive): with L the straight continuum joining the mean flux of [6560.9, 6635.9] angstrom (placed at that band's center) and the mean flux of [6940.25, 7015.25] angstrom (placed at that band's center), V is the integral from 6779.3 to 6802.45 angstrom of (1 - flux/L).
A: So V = 6.1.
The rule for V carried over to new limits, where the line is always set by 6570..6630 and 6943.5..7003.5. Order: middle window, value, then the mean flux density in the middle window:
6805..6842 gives 8.4 angstrom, 113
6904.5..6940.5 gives 4.0 angstrom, 131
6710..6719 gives 1.8 angstrom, 117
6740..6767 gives 5.6 angstrom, 115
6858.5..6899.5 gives 9.8 angstrom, 112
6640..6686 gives 5.4 angstrom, 128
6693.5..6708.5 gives 2.5 angstrom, 121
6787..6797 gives 3.0 angstrom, 102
